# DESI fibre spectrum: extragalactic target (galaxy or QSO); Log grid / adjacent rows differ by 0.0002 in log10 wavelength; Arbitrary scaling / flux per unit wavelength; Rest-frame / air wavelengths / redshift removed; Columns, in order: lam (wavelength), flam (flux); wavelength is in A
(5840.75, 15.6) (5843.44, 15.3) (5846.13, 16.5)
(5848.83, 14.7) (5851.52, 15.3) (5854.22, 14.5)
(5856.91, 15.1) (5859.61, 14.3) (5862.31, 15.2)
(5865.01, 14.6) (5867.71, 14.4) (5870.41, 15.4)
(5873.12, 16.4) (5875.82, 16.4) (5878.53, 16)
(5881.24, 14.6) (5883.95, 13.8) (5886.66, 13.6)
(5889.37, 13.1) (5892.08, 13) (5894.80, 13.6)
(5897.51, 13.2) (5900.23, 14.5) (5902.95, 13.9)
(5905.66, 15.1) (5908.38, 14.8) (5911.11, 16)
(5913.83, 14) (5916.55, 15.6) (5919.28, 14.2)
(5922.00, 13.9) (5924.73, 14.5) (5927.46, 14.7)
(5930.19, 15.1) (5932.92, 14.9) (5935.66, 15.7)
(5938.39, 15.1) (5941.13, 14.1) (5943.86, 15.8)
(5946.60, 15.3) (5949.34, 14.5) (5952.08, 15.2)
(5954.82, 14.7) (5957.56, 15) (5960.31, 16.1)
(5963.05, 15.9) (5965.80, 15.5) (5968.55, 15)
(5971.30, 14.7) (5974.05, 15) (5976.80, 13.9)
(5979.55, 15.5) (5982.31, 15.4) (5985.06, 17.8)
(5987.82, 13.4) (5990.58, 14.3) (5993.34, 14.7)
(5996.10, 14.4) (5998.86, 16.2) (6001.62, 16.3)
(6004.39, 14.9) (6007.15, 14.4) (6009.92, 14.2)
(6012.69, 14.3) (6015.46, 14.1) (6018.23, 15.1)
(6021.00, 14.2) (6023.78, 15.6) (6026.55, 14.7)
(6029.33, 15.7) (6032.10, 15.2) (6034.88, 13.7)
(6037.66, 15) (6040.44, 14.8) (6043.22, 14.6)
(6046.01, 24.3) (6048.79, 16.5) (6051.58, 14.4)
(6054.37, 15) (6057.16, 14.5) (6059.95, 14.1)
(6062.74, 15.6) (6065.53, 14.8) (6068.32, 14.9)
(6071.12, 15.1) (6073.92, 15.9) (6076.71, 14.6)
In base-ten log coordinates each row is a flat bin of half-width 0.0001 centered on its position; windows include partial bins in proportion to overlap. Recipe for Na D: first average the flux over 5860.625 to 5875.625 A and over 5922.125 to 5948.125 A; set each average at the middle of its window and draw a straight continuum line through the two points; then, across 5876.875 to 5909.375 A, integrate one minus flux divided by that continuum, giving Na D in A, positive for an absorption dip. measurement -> 2.2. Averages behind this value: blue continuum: 15.3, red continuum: 15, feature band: 14.1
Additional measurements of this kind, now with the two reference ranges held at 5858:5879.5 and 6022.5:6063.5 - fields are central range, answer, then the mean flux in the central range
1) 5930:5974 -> 0.81 A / 15.2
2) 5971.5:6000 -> 0.85 A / 15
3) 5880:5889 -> 0.85 A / 13.9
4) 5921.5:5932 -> 0.54 A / 14.6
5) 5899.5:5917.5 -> 0.64 A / 14.8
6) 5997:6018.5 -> 0.85 A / 14.9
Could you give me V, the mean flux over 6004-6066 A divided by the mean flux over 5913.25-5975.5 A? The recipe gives 1.02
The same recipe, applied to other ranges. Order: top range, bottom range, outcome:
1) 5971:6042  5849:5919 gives 1.02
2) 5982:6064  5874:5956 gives 1.04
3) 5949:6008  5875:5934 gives 1.05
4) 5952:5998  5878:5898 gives 1.09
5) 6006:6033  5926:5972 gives 0.97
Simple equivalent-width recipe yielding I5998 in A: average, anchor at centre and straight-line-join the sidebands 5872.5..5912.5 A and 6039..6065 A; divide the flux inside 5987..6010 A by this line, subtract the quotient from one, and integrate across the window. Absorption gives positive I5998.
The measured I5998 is 0.9 A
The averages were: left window 14.5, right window 15.9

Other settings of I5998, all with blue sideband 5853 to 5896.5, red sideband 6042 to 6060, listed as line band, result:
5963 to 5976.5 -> 0.4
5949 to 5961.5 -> 0.2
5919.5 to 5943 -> 0.7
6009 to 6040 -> 2.7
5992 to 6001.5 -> 0.3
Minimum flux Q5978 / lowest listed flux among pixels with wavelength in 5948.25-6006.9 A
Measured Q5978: 13.4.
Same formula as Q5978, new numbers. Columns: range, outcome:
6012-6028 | 14.1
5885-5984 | 13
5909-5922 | 13.9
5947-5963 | 14.5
